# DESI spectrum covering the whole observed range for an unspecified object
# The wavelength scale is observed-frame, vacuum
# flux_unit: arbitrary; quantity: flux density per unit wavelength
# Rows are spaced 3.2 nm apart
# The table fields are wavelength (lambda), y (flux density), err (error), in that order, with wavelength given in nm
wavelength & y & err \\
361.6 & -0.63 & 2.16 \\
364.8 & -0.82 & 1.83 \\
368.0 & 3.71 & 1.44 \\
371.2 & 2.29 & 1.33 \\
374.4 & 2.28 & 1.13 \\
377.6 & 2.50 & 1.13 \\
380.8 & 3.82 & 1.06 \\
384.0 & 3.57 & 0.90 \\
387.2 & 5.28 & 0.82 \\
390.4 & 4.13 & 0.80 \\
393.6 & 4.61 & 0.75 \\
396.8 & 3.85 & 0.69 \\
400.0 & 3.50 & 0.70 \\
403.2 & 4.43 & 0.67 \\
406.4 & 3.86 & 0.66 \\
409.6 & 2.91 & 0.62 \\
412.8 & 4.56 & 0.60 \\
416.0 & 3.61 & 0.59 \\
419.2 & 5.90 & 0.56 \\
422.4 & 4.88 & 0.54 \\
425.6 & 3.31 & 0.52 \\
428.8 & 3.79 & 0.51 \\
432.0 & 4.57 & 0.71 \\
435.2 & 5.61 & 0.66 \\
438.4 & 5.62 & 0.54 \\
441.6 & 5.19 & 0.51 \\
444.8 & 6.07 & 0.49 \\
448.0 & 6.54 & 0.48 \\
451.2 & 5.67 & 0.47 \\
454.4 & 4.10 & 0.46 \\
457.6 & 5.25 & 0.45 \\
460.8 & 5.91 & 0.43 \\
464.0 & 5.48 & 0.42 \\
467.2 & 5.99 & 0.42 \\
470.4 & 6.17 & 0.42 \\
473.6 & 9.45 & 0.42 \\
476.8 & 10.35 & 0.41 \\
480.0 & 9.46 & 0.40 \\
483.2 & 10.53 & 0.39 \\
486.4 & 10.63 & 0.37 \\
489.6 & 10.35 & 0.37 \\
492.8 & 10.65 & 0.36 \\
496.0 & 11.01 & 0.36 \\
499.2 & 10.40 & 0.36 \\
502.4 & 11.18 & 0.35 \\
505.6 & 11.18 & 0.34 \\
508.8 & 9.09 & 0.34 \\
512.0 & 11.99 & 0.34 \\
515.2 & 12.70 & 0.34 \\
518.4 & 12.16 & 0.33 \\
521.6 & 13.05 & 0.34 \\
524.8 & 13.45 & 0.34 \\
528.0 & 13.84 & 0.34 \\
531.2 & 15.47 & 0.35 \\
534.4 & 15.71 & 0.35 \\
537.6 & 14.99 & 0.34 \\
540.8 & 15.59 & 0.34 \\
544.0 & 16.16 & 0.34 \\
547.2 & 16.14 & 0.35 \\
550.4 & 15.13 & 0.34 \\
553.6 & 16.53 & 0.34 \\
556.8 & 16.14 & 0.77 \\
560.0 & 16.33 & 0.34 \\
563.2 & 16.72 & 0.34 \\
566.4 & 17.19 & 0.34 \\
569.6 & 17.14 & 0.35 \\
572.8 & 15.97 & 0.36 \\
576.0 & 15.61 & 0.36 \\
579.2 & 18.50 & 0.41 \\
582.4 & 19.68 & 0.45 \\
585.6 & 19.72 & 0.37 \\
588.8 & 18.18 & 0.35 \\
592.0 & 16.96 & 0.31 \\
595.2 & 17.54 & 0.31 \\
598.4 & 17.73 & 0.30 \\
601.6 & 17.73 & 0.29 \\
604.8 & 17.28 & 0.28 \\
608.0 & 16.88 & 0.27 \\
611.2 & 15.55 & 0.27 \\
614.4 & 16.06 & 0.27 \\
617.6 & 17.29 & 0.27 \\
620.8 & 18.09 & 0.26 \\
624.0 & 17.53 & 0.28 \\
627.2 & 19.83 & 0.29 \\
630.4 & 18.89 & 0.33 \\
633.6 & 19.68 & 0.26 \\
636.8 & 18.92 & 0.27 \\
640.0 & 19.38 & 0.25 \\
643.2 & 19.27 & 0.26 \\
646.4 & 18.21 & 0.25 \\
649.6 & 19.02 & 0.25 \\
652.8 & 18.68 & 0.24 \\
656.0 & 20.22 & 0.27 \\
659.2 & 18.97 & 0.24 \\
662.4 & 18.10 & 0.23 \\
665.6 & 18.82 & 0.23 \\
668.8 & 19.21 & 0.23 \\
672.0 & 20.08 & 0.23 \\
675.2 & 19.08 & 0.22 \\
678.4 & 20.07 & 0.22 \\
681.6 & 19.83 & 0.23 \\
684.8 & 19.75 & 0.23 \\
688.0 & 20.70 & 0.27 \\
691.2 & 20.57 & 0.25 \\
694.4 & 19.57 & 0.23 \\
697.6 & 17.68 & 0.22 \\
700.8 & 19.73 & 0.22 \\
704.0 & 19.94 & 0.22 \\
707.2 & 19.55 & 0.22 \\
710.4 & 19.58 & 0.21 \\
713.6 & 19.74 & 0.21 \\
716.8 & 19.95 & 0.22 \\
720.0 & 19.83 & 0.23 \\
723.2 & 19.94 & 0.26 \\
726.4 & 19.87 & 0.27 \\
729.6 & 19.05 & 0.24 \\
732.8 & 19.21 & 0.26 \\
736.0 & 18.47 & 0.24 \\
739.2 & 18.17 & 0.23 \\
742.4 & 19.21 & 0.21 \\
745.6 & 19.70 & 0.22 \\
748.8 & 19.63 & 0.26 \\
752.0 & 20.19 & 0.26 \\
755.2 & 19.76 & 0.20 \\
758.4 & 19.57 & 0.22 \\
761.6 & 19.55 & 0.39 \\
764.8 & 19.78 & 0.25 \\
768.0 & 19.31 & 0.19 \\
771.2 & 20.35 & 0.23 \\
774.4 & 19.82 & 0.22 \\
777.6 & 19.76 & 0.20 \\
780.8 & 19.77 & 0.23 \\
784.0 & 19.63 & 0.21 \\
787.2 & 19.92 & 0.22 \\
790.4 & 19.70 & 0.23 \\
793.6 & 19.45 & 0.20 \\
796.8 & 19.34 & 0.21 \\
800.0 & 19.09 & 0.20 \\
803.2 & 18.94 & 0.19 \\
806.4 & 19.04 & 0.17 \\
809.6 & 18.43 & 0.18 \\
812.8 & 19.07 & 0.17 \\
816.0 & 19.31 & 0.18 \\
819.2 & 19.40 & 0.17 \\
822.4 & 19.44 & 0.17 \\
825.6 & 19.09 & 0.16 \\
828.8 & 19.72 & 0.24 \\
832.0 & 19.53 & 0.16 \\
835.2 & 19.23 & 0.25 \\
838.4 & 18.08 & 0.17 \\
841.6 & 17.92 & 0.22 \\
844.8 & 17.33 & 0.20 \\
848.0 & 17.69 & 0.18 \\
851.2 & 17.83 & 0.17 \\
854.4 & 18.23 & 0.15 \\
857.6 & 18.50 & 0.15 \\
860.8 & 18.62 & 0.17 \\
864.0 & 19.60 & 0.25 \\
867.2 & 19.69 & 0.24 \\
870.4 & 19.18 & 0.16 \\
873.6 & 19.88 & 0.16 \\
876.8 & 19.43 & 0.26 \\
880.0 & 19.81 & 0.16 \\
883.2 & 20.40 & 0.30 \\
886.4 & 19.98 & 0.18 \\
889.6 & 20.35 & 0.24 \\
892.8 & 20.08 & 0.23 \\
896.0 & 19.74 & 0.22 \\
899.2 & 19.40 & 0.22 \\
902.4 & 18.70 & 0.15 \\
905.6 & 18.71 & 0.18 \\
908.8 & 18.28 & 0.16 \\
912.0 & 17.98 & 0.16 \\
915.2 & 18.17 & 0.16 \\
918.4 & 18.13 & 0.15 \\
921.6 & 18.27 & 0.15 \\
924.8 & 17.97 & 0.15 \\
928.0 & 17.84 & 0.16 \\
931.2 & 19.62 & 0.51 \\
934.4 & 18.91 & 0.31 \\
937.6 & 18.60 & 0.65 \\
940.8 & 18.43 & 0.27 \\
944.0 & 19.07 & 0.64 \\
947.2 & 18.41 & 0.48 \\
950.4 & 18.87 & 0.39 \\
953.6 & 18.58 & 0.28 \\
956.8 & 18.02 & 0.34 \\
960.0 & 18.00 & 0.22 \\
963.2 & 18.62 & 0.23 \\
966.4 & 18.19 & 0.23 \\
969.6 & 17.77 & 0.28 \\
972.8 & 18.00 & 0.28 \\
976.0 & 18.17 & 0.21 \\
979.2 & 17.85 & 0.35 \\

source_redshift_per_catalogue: 0.18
